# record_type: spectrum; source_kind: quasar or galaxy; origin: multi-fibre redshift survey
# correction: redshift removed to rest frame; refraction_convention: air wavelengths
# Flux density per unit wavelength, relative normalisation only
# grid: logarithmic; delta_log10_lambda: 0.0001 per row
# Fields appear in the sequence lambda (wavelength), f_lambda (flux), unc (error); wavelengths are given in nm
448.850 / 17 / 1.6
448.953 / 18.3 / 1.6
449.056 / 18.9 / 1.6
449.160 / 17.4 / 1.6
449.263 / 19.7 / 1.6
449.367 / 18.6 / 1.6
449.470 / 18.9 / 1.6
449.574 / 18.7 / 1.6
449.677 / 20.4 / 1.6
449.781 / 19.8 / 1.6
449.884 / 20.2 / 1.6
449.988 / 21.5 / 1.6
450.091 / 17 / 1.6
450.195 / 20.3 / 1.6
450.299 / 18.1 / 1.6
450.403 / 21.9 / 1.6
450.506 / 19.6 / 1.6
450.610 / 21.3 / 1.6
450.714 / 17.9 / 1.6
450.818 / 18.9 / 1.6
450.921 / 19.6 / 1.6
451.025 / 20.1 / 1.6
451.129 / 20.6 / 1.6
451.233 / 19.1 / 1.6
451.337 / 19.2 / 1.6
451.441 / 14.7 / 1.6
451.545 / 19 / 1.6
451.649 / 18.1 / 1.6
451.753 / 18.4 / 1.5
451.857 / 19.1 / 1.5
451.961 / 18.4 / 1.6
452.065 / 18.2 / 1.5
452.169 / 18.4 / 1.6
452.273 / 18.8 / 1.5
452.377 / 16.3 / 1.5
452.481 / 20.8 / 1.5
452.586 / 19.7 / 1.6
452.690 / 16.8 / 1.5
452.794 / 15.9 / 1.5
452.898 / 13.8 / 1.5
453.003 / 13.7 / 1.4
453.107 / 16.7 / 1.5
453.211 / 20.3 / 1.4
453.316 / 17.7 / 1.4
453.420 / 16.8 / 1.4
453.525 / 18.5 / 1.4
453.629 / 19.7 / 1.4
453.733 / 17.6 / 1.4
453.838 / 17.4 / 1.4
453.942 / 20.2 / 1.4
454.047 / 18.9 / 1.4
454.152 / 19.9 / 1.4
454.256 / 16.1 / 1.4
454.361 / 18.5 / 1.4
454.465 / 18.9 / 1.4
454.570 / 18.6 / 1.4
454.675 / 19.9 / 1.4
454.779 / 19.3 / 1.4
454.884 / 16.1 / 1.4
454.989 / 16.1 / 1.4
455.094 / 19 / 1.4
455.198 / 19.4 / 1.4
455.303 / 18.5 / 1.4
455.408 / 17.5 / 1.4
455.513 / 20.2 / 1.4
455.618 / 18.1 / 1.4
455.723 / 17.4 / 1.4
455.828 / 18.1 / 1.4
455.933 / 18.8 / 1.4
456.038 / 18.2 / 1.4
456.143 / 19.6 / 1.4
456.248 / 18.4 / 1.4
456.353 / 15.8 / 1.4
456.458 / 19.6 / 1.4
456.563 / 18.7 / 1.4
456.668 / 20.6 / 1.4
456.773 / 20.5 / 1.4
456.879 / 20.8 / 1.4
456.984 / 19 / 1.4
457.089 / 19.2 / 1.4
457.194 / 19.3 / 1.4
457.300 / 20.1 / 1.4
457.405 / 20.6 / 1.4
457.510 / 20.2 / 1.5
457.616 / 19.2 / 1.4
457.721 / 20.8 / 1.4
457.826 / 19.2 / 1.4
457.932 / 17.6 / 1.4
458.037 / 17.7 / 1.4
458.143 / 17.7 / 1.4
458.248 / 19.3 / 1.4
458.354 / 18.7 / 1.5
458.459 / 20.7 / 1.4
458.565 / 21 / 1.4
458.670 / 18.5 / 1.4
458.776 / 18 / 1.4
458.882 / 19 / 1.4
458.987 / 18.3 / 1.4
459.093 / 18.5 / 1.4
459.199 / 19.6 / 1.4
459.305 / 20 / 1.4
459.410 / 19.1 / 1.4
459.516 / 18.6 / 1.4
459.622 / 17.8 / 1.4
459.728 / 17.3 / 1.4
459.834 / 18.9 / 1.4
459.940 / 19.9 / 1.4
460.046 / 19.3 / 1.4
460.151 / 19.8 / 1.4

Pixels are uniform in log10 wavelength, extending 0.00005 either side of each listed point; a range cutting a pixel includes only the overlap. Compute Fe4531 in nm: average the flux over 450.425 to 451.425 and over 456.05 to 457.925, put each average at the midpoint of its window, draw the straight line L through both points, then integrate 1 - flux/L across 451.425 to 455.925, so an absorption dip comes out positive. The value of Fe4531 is 0.32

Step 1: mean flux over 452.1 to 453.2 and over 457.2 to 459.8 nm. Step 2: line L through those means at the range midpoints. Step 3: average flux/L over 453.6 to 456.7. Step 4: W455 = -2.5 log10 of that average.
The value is -0.03 mag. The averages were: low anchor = 17.2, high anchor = 19.1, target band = 18.5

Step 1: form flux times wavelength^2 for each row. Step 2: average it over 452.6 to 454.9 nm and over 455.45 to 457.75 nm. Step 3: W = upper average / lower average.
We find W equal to 1.09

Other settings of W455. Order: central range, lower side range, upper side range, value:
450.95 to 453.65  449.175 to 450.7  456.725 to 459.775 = 0.085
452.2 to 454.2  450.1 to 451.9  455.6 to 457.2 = 0.068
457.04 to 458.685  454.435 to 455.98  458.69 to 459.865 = -0.049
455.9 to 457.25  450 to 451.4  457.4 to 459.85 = 0.000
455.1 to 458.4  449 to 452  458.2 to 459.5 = 0.011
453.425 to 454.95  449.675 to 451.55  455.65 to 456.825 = 0.029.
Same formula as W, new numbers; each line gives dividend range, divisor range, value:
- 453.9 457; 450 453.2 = 1.03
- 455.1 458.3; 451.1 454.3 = 1.07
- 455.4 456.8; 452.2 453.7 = 1.08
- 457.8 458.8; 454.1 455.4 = 1.04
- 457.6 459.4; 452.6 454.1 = 1.11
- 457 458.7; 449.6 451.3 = 1.01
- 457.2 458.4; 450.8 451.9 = 1.05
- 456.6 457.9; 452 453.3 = 1.16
